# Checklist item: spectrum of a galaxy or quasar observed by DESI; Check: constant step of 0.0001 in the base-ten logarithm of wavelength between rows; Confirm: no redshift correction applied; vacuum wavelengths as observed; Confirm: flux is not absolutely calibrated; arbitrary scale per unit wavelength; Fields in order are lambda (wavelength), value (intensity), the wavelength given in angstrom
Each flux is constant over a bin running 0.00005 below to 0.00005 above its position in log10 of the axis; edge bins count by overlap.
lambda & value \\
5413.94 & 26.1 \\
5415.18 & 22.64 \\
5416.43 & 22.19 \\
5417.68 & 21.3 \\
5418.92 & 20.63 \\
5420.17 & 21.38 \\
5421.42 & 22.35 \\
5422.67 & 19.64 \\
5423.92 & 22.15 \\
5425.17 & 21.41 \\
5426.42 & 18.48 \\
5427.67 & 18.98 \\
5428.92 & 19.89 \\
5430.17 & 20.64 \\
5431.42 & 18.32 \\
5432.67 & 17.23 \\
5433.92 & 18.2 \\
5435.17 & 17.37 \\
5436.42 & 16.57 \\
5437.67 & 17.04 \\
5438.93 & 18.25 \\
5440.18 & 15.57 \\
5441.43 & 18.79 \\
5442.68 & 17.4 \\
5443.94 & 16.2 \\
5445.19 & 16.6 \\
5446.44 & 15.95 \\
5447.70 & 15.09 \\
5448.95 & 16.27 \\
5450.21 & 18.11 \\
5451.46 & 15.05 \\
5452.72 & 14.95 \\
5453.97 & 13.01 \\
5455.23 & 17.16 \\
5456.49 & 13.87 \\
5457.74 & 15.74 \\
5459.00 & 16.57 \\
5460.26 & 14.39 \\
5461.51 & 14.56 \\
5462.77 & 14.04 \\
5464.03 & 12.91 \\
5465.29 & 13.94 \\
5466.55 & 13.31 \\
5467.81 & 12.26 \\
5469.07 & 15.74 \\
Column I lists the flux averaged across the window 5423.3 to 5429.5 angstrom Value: 20.2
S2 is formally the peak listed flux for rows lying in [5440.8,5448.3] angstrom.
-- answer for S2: 18.79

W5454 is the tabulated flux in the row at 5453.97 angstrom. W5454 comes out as 13.01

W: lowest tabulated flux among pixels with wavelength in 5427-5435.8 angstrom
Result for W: 17.23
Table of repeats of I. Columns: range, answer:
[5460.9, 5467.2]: 13.7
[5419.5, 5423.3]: 21.1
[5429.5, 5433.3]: 18.8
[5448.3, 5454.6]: 15.5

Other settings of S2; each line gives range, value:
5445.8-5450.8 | 18.11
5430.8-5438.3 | 18.32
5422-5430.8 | 22.15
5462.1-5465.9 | 14.04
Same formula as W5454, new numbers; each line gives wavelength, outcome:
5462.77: 14.04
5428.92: 19.89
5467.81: 12.26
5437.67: 17.04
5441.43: 18.79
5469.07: 15.74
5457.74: 15.74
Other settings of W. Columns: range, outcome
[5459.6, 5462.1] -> 14.39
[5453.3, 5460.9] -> 13.01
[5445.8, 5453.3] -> 14.95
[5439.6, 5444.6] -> 15.57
